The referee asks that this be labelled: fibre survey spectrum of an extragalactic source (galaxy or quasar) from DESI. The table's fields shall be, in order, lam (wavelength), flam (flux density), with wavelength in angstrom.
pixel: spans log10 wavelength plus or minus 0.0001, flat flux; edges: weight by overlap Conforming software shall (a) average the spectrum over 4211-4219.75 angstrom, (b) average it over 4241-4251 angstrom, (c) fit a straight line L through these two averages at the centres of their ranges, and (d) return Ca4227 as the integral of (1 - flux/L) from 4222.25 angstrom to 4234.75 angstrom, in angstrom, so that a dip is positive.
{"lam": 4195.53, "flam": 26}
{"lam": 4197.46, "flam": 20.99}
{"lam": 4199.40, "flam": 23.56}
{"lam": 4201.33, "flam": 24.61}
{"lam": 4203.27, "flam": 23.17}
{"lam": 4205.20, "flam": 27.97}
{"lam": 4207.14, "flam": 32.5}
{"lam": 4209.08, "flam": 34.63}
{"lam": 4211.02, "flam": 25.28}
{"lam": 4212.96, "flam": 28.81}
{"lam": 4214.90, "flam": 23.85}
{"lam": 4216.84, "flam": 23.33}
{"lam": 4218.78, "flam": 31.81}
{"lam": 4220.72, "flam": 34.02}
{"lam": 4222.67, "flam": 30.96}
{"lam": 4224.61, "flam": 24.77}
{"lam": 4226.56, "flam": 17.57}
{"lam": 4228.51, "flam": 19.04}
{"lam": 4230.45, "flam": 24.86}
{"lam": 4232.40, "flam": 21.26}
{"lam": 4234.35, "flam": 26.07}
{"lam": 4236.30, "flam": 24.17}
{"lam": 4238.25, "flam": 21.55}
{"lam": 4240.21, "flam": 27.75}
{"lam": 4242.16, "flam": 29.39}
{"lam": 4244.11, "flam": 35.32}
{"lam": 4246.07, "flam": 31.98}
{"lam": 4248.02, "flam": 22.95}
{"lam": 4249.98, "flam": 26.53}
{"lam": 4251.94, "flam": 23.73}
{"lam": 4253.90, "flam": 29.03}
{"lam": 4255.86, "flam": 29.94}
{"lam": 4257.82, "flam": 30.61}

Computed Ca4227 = 2.1 angstrom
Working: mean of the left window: 26.8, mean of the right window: 29.2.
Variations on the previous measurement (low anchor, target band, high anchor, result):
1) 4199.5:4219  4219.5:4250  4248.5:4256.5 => 0.98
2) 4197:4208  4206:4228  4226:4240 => -3.27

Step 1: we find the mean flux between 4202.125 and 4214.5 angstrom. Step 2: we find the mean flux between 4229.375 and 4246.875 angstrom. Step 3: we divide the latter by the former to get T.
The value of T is 0.94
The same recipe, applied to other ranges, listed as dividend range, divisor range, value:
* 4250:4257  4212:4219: 1.04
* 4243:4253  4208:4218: 1.03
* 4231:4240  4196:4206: 0.98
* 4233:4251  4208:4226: 0.96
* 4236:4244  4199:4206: 1.08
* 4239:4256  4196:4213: 1.06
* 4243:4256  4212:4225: 1.00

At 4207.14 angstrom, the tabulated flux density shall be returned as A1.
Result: 32.5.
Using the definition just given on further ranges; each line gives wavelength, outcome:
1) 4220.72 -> 34.02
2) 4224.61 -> 24.77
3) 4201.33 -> 24.61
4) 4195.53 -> 26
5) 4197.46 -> 20.99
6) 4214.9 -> 23.85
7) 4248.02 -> 22.95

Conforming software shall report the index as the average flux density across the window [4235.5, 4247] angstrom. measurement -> 28.4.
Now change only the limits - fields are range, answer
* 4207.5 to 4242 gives 26.1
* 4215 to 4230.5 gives 25.7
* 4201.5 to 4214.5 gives 28.3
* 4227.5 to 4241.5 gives 23.6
